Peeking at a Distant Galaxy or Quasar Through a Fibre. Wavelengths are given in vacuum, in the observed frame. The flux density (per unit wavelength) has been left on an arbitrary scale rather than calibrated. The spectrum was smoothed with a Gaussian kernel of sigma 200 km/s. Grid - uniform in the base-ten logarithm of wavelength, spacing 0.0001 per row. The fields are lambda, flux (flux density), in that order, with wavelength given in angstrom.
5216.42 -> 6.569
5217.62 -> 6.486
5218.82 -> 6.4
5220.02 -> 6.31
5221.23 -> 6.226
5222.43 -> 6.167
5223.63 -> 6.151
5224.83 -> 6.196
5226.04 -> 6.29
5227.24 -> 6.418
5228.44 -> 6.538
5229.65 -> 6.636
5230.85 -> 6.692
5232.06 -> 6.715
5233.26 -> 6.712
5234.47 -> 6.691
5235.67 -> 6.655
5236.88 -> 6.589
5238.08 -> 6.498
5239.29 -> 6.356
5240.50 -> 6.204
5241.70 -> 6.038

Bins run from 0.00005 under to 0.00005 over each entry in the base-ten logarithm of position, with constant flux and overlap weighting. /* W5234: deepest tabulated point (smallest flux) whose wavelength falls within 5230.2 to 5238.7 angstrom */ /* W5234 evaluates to 6.498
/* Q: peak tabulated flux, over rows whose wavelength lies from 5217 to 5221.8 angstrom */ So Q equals 6.486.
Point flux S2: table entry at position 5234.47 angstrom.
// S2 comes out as 6.691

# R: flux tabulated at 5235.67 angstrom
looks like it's 6.655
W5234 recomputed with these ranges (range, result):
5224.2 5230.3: 6.196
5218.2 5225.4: 6.151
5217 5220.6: 6.31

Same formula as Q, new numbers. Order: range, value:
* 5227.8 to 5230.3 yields 6.636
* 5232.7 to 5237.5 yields 6.712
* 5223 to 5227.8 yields 6.418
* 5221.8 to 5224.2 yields 6.167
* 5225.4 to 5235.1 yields 6.715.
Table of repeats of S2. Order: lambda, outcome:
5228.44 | 6.538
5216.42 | 6.569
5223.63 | 6.151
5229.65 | 6.636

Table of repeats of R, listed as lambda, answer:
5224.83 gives 6.196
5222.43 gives 6.167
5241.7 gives 6.038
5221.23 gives 6.226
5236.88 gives 6.589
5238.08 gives 6.498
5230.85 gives 6.692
